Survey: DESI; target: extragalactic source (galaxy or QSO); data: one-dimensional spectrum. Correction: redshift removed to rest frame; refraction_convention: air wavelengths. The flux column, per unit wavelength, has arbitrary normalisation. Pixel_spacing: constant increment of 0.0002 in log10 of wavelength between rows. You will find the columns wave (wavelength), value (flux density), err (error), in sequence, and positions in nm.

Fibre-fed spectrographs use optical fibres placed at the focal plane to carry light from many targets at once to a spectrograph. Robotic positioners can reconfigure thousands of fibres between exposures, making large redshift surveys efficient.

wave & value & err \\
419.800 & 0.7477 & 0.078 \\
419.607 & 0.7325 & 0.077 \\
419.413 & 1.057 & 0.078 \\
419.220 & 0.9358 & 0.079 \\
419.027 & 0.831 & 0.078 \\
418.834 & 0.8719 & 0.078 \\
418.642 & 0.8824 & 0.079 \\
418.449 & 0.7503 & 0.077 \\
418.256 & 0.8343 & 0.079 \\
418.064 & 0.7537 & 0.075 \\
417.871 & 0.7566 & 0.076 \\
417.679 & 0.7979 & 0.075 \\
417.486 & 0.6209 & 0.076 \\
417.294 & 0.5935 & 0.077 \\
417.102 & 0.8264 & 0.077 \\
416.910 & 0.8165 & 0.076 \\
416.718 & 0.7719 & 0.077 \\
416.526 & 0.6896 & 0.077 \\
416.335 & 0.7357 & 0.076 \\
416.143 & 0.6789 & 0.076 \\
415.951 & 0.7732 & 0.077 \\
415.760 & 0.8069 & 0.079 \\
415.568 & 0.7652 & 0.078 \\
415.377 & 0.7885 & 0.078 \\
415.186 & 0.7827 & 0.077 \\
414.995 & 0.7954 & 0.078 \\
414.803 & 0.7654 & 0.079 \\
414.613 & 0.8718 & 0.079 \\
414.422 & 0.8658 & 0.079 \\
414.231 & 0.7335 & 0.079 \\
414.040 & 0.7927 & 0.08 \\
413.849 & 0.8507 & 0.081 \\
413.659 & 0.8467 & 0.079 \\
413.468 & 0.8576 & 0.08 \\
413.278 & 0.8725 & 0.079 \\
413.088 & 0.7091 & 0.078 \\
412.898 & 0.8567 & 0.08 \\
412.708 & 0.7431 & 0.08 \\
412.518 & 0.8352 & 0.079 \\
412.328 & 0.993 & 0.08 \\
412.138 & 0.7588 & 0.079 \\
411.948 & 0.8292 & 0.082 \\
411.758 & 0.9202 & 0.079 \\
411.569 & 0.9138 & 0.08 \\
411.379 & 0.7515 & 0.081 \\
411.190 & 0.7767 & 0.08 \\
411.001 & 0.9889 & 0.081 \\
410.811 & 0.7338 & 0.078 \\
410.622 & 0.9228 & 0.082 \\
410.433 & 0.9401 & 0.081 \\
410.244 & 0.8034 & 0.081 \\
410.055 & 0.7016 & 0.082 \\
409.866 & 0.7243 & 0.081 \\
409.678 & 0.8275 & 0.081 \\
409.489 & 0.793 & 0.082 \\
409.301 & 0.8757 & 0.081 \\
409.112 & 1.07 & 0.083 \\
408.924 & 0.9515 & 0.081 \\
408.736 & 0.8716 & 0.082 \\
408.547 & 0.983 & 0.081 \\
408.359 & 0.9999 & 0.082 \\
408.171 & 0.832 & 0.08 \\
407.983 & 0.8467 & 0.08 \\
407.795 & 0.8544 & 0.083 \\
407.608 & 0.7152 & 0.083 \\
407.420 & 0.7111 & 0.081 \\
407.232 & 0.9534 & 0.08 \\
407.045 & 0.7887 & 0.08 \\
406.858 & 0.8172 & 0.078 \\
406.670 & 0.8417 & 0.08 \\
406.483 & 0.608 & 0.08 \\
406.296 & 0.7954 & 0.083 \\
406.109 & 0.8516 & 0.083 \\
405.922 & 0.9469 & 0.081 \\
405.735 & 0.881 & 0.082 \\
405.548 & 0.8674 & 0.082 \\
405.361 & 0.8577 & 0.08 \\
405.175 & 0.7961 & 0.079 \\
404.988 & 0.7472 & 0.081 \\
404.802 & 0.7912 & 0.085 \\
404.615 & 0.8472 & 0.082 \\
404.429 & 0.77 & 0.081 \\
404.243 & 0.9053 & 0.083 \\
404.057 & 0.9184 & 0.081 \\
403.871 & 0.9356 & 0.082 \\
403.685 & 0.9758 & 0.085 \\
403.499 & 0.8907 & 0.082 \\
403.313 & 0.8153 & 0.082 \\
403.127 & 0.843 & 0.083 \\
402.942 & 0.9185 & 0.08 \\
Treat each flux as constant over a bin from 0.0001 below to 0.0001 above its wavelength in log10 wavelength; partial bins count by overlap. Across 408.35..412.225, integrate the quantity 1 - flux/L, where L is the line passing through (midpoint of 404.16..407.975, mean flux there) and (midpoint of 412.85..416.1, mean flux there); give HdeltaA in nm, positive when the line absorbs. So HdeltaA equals -0.24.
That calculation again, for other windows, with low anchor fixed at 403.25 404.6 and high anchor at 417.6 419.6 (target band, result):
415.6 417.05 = 0.16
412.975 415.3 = 0.12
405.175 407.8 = 0.18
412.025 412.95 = 0.03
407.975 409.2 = -0.10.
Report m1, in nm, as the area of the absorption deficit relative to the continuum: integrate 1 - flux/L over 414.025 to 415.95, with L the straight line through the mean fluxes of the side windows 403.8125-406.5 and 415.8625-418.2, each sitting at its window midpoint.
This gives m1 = -0.11 nm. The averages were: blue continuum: 0.84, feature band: 0.796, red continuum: 0.736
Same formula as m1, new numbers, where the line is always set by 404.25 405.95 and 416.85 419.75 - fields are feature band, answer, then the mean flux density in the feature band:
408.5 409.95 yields -0.11 nm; 0.885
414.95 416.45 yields 0.08 nm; 0.764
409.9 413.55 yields -0.08 nm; 0.835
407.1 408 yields 0.02 nm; 0.813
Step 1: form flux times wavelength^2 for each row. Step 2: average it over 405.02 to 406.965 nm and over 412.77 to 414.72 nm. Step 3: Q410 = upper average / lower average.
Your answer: 1.0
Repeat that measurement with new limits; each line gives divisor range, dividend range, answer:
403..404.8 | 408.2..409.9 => 1.06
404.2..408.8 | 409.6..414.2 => 1.02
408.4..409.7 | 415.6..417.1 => 0.86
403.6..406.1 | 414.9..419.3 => 0.95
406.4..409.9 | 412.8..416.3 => 0.97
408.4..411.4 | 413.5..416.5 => 0.94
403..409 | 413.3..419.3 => 0.98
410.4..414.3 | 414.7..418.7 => 0.93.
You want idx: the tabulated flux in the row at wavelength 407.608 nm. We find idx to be 0.7152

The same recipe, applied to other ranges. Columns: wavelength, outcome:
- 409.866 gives 0.7243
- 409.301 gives 0.8757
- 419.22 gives 0.9358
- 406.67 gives 0.8417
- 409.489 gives 0.793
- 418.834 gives 0.8719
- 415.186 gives 0.7827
